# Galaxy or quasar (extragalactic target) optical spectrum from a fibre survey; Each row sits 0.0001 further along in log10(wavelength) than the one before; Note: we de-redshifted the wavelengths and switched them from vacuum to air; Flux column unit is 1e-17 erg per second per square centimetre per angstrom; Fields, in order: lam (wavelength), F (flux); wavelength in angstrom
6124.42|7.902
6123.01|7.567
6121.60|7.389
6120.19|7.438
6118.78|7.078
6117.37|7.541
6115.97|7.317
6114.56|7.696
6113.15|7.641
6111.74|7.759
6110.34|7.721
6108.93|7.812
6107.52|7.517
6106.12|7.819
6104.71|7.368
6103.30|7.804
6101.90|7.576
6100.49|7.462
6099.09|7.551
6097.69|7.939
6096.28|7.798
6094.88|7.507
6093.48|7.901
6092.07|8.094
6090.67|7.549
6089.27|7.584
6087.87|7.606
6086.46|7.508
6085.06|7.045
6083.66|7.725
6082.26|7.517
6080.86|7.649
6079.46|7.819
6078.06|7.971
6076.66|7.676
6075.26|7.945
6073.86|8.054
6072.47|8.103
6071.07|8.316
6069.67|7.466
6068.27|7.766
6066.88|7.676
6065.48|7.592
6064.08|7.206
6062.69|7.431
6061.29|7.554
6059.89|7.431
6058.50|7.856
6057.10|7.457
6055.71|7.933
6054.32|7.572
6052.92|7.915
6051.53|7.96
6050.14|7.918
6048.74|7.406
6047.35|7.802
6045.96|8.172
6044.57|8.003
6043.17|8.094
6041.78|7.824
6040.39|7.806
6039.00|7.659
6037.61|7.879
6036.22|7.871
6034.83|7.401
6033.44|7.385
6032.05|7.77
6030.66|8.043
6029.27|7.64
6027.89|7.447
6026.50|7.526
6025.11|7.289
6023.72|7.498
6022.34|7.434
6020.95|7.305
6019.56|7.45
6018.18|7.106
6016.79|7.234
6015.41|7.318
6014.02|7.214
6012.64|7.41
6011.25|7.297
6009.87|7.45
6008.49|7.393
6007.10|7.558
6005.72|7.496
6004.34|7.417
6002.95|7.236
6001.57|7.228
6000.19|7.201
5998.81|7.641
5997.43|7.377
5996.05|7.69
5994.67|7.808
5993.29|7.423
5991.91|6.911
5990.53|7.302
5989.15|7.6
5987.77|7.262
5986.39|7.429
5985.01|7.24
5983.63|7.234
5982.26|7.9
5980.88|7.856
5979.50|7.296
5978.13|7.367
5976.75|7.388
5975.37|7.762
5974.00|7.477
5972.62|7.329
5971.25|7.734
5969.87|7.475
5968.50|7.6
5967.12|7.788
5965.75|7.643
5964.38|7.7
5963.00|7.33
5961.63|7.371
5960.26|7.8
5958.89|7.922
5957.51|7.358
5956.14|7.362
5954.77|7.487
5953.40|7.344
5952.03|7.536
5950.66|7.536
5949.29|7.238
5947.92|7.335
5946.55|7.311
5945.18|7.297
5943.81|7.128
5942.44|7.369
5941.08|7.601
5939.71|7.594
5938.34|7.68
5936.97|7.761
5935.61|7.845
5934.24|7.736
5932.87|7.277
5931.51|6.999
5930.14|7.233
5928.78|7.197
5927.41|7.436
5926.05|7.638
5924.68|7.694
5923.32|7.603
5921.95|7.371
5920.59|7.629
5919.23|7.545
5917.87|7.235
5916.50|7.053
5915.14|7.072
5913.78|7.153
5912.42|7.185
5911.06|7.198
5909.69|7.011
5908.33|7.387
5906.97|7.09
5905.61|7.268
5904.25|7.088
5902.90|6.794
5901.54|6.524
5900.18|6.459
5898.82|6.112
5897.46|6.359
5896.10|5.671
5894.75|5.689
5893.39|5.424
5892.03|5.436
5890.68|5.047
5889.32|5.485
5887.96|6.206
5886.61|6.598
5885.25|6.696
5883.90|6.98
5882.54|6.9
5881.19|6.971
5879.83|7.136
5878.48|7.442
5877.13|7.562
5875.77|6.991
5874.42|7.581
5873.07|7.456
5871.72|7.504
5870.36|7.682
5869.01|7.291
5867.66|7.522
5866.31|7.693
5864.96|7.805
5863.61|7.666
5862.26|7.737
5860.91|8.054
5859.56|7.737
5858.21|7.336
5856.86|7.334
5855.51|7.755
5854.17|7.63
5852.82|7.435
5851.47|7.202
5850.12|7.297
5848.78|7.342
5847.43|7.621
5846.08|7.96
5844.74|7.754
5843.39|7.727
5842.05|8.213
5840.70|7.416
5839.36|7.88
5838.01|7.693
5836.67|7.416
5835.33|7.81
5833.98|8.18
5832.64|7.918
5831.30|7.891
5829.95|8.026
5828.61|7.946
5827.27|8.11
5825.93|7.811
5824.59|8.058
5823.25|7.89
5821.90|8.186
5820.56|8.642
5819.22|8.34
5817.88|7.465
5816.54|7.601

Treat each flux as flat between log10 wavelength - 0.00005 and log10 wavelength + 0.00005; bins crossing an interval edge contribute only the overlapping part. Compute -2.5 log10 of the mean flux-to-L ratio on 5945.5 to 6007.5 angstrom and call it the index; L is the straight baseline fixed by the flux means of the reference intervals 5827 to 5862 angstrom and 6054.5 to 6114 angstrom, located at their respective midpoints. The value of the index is 0.03 mag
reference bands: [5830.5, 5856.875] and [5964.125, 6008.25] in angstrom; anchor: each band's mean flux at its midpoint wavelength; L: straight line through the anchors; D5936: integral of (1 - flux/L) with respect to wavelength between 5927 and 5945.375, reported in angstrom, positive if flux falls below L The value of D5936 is 0.3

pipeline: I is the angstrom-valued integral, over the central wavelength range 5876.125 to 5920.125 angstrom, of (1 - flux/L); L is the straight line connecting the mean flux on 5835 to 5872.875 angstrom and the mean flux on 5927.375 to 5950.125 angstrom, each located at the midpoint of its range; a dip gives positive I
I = 4.8 angstrom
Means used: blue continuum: 7.62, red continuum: 7.41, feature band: 6.69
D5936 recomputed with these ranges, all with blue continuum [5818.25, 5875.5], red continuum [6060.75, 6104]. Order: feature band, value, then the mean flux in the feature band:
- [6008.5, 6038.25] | 0.9 angstrom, 7.47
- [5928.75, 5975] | 1.4 angstrom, 7.49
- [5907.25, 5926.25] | 1.0 angstrom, 7.33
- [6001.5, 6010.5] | 0.4 angstrom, 7.41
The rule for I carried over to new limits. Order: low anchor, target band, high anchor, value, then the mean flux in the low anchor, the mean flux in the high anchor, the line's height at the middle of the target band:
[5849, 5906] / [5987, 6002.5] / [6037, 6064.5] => 0.20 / 6.97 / 7.75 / 7.5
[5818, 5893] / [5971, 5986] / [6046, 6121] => 0.15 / 7.46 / 7.67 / 7.58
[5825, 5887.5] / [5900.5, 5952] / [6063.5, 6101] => 1.89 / 7.56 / 7.71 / 7.6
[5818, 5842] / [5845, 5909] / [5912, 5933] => 5.19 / 7.95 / 7.34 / 7.64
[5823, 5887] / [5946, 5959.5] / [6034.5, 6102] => 0.36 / 7.58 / 7.73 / 7.65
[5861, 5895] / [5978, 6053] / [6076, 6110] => -1.38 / 6.93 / 7.66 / 7.4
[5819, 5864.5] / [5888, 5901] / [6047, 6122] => 3.33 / 7.79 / 7.66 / 7.76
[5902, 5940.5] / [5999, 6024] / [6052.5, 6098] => 0.67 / 7.35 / 7.7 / 7.55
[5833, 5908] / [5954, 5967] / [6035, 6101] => -0.26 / 7.14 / 7.73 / 7.41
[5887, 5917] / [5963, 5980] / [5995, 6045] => -1.07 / 6.49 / 7.52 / 7.09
